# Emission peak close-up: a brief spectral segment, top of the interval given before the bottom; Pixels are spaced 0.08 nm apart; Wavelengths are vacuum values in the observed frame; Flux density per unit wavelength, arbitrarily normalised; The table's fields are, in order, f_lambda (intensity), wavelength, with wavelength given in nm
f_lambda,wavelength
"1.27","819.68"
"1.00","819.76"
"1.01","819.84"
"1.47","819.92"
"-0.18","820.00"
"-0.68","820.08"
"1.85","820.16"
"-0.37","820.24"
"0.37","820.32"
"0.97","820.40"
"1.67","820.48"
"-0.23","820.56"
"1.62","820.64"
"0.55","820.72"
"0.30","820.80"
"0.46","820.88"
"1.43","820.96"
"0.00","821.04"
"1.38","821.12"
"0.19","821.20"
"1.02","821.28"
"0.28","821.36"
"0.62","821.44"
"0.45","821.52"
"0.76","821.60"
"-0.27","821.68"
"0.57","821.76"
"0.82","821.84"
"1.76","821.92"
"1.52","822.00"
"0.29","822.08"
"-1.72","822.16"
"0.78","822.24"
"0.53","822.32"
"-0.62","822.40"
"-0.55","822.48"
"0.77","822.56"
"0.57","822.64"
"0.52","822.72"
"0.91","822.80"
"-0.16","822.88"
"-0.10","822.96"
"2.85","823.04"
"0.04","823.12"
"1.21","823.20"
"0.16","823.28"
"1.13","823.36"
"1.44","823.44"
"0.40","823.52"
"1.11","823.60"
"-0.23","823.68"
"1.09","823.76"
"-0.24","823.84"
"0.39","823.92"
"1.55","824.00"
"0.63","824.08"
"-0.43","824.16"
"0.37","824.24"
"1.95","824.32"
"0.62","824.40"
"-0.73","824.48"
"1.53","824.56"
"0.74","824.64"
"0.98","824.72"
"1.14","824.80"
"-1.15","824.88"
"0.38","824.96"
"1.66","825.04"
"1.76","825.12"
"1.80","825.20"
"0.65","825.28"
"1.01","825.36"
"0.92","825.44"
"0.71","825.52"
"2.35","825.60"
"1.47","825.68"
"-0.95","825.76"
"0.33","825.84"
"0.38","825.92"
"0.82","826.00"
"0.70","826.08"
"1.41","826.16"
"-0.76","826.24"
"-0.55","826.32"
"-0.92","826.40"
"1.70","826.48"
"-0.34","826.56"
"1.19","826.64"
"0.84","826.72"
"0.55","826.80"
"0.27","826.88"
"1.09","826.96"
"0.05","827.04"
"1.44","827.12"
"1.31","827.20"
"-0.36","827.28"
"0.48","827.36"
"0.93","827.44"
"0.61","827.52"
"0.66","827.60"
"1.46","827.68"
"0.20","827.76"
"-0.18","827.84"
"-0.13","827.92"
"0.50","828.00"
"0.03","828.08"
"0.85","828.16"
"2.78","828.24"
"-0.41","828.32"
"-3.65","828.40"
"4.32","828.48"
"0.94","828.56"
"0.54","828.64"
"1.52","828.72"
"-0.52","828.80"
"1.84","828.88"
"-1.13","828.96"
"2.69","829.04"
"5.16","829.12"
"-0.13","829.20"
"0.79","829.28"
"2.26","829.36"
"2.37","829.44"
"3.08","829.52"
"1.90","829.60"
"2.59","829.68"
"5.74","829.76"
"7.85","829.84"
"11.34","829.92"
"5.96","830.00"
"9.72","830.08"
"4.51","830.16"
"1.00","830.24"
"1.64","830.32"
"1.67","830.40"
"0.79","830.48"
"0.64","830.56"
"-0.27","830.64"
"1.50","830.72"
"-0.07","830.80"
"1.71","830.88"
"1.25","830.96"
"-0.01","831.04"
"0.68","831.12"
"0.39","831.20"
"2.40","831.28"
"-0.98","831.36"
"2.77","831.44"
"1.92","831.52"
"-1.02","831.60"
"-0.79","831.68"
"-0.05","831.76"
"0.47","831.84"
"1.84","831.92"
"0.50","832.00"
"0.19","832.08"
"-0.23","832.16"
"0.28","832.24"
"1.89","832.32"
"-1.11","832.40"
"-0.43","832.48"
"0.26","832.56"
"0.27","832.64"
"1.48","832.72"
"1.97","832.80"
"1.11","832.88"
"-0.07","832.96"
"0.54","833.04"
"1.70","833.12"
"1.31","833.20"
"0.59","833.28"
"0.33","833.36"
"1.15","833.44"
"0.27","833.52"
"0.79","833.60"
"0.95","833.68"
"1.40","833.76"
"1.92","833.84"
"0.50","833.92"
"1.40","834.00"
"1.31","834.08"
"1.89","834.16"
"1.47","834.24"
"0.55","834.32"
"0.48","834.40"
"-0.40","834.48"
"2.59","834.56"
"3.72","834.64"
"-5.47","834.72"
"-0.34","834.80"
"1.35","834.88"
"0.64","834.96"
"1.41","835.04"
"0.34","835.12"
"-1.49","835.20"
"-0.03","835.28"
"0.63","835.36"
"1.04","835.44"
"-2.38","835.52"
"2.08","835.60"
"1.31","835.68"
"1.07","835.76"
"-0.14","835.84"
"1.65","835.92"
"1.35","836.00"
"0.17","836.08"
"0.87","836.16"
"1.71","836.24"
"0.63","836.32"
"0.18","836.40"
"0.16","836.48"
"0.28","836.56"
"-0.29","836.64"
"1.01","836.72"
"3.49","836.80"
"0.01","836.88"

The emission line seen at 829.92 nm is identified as Hbeta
